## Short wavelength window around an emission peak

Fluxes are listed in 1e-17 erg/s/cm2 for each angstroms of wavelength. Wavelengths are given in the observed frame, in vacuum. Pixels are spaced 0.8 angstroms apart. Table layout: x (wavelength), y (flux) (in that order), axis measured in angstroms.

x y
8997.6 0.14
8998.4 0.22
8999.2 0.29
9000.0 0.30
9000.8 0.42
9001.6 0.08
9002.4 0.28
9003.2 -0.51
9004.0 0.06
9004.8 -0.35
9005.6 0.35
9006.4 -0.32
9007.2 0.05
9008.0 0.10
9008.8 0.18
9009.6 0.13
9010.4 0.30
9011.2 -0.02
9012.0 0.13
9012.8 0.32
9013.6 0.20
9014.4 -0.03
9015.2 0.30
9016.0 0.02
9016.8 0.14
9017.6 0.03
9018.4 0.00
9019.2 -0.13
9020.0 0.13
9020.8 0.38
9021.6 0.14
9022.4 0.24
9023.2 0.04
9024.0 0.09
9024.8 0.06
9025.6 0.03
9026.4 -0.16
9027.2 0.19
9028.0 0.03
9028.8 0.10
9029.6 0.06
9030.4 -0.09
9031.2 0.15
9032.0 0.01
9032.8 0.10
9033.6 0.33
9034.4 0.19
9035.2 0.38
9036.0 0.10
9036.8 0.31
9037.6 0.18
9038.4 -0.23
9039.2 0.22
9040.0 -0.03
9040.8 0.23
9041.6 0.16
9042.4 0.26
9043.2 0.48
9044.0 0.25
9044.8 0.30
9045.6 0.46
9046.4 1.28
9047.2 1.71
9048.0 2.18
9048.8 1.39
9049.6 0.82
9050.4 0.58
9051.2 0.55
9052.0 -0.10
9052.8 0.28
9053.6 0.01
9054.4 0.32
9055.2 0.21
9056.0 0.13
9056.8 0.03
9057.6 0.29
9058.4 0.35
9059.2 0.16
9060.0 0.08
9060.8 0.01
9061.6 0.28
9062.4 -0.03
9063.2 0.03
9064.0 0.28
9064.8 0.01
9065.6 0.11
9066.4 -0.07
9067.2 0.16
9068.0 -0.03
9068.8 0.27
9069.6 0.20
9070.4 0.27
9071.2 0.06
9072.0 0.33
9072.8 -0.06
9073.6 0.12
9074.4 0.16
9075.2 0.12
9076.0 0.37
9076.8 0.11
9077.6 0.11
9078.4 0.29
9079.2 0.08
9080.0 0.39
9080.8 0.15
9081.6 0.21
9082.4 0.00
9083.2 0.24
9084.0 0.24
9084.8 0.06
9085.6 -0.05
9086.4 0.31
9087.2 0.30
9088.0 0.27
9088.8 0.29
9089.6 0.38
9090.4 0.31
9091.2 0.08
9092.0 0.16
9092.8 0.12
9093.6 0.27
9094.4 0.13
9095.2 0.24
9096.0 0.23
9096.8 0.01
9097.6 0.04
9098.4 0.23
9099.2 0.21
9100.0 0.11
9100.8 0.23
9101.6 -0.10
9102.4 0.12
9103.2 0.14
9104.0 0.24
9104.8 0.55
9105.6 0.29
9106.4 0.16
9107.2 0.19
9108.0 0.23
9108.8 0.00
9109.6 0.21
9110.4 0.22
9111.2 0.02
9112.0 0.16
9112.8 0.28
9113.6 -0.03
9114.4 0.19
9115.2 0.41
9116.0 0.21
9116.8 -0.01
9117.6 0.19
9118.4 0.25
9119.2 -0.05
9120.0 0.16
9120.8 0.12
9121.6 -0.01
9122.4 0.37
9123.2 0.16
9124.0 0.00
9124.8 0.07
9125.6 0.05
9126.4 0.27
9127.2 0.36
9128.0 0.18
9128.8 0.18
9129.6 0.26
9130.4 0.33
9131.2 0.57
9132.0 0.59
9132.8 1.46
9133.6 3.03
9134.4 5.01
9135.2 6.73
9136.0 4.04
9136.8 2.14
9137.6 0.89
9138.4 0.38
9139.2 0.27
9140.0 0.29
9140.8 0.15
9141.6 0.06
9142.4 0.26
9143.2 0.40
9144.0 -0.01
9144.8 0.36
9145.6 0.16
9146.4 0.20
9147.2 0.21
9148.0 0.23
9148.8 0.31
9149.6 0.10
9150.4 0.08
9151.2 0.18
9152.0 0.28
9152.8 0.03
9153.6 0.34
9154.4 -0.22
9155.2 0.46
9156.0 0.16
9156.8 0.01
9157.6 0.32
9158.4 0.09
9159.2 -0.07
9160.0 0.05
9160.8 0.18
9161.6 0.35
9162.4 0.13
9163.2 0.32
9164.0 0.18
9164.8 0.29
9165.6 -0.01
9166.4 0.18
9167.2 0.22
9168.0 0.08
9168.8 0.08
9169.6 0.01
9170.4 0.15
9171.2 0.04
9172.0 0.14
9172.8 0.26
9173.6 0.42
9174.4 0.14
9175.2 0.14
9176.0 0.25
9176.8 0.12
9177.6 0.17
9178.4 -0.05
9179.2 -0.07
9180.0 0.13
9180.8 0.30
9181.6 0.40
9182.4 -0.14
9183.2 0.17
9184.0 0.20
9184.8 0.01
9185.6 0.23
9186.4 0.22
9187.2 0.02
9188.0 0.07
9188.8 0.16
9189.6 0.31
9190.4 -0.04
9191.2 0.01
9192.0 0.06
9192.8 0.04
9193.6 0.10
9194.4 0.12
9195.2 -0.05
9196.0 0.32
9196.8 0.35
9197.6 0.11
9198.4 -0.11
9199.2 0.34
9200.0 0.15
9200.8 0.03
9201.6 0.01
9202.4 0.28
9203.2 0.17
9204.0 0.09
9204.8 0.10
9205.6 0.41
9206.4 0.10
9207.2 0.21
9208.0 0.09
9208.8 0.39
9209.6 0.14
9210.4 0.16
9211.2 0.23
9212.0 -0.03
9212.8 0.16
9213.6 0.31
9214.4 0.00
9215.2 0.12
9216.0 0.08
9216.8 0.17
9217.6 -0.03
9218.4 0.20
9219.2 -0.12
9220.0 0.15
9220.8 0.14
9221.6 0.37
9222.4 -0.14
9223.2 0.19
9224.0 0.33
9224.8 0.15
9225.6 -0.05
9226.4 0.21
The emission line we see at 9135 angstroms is [O III]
